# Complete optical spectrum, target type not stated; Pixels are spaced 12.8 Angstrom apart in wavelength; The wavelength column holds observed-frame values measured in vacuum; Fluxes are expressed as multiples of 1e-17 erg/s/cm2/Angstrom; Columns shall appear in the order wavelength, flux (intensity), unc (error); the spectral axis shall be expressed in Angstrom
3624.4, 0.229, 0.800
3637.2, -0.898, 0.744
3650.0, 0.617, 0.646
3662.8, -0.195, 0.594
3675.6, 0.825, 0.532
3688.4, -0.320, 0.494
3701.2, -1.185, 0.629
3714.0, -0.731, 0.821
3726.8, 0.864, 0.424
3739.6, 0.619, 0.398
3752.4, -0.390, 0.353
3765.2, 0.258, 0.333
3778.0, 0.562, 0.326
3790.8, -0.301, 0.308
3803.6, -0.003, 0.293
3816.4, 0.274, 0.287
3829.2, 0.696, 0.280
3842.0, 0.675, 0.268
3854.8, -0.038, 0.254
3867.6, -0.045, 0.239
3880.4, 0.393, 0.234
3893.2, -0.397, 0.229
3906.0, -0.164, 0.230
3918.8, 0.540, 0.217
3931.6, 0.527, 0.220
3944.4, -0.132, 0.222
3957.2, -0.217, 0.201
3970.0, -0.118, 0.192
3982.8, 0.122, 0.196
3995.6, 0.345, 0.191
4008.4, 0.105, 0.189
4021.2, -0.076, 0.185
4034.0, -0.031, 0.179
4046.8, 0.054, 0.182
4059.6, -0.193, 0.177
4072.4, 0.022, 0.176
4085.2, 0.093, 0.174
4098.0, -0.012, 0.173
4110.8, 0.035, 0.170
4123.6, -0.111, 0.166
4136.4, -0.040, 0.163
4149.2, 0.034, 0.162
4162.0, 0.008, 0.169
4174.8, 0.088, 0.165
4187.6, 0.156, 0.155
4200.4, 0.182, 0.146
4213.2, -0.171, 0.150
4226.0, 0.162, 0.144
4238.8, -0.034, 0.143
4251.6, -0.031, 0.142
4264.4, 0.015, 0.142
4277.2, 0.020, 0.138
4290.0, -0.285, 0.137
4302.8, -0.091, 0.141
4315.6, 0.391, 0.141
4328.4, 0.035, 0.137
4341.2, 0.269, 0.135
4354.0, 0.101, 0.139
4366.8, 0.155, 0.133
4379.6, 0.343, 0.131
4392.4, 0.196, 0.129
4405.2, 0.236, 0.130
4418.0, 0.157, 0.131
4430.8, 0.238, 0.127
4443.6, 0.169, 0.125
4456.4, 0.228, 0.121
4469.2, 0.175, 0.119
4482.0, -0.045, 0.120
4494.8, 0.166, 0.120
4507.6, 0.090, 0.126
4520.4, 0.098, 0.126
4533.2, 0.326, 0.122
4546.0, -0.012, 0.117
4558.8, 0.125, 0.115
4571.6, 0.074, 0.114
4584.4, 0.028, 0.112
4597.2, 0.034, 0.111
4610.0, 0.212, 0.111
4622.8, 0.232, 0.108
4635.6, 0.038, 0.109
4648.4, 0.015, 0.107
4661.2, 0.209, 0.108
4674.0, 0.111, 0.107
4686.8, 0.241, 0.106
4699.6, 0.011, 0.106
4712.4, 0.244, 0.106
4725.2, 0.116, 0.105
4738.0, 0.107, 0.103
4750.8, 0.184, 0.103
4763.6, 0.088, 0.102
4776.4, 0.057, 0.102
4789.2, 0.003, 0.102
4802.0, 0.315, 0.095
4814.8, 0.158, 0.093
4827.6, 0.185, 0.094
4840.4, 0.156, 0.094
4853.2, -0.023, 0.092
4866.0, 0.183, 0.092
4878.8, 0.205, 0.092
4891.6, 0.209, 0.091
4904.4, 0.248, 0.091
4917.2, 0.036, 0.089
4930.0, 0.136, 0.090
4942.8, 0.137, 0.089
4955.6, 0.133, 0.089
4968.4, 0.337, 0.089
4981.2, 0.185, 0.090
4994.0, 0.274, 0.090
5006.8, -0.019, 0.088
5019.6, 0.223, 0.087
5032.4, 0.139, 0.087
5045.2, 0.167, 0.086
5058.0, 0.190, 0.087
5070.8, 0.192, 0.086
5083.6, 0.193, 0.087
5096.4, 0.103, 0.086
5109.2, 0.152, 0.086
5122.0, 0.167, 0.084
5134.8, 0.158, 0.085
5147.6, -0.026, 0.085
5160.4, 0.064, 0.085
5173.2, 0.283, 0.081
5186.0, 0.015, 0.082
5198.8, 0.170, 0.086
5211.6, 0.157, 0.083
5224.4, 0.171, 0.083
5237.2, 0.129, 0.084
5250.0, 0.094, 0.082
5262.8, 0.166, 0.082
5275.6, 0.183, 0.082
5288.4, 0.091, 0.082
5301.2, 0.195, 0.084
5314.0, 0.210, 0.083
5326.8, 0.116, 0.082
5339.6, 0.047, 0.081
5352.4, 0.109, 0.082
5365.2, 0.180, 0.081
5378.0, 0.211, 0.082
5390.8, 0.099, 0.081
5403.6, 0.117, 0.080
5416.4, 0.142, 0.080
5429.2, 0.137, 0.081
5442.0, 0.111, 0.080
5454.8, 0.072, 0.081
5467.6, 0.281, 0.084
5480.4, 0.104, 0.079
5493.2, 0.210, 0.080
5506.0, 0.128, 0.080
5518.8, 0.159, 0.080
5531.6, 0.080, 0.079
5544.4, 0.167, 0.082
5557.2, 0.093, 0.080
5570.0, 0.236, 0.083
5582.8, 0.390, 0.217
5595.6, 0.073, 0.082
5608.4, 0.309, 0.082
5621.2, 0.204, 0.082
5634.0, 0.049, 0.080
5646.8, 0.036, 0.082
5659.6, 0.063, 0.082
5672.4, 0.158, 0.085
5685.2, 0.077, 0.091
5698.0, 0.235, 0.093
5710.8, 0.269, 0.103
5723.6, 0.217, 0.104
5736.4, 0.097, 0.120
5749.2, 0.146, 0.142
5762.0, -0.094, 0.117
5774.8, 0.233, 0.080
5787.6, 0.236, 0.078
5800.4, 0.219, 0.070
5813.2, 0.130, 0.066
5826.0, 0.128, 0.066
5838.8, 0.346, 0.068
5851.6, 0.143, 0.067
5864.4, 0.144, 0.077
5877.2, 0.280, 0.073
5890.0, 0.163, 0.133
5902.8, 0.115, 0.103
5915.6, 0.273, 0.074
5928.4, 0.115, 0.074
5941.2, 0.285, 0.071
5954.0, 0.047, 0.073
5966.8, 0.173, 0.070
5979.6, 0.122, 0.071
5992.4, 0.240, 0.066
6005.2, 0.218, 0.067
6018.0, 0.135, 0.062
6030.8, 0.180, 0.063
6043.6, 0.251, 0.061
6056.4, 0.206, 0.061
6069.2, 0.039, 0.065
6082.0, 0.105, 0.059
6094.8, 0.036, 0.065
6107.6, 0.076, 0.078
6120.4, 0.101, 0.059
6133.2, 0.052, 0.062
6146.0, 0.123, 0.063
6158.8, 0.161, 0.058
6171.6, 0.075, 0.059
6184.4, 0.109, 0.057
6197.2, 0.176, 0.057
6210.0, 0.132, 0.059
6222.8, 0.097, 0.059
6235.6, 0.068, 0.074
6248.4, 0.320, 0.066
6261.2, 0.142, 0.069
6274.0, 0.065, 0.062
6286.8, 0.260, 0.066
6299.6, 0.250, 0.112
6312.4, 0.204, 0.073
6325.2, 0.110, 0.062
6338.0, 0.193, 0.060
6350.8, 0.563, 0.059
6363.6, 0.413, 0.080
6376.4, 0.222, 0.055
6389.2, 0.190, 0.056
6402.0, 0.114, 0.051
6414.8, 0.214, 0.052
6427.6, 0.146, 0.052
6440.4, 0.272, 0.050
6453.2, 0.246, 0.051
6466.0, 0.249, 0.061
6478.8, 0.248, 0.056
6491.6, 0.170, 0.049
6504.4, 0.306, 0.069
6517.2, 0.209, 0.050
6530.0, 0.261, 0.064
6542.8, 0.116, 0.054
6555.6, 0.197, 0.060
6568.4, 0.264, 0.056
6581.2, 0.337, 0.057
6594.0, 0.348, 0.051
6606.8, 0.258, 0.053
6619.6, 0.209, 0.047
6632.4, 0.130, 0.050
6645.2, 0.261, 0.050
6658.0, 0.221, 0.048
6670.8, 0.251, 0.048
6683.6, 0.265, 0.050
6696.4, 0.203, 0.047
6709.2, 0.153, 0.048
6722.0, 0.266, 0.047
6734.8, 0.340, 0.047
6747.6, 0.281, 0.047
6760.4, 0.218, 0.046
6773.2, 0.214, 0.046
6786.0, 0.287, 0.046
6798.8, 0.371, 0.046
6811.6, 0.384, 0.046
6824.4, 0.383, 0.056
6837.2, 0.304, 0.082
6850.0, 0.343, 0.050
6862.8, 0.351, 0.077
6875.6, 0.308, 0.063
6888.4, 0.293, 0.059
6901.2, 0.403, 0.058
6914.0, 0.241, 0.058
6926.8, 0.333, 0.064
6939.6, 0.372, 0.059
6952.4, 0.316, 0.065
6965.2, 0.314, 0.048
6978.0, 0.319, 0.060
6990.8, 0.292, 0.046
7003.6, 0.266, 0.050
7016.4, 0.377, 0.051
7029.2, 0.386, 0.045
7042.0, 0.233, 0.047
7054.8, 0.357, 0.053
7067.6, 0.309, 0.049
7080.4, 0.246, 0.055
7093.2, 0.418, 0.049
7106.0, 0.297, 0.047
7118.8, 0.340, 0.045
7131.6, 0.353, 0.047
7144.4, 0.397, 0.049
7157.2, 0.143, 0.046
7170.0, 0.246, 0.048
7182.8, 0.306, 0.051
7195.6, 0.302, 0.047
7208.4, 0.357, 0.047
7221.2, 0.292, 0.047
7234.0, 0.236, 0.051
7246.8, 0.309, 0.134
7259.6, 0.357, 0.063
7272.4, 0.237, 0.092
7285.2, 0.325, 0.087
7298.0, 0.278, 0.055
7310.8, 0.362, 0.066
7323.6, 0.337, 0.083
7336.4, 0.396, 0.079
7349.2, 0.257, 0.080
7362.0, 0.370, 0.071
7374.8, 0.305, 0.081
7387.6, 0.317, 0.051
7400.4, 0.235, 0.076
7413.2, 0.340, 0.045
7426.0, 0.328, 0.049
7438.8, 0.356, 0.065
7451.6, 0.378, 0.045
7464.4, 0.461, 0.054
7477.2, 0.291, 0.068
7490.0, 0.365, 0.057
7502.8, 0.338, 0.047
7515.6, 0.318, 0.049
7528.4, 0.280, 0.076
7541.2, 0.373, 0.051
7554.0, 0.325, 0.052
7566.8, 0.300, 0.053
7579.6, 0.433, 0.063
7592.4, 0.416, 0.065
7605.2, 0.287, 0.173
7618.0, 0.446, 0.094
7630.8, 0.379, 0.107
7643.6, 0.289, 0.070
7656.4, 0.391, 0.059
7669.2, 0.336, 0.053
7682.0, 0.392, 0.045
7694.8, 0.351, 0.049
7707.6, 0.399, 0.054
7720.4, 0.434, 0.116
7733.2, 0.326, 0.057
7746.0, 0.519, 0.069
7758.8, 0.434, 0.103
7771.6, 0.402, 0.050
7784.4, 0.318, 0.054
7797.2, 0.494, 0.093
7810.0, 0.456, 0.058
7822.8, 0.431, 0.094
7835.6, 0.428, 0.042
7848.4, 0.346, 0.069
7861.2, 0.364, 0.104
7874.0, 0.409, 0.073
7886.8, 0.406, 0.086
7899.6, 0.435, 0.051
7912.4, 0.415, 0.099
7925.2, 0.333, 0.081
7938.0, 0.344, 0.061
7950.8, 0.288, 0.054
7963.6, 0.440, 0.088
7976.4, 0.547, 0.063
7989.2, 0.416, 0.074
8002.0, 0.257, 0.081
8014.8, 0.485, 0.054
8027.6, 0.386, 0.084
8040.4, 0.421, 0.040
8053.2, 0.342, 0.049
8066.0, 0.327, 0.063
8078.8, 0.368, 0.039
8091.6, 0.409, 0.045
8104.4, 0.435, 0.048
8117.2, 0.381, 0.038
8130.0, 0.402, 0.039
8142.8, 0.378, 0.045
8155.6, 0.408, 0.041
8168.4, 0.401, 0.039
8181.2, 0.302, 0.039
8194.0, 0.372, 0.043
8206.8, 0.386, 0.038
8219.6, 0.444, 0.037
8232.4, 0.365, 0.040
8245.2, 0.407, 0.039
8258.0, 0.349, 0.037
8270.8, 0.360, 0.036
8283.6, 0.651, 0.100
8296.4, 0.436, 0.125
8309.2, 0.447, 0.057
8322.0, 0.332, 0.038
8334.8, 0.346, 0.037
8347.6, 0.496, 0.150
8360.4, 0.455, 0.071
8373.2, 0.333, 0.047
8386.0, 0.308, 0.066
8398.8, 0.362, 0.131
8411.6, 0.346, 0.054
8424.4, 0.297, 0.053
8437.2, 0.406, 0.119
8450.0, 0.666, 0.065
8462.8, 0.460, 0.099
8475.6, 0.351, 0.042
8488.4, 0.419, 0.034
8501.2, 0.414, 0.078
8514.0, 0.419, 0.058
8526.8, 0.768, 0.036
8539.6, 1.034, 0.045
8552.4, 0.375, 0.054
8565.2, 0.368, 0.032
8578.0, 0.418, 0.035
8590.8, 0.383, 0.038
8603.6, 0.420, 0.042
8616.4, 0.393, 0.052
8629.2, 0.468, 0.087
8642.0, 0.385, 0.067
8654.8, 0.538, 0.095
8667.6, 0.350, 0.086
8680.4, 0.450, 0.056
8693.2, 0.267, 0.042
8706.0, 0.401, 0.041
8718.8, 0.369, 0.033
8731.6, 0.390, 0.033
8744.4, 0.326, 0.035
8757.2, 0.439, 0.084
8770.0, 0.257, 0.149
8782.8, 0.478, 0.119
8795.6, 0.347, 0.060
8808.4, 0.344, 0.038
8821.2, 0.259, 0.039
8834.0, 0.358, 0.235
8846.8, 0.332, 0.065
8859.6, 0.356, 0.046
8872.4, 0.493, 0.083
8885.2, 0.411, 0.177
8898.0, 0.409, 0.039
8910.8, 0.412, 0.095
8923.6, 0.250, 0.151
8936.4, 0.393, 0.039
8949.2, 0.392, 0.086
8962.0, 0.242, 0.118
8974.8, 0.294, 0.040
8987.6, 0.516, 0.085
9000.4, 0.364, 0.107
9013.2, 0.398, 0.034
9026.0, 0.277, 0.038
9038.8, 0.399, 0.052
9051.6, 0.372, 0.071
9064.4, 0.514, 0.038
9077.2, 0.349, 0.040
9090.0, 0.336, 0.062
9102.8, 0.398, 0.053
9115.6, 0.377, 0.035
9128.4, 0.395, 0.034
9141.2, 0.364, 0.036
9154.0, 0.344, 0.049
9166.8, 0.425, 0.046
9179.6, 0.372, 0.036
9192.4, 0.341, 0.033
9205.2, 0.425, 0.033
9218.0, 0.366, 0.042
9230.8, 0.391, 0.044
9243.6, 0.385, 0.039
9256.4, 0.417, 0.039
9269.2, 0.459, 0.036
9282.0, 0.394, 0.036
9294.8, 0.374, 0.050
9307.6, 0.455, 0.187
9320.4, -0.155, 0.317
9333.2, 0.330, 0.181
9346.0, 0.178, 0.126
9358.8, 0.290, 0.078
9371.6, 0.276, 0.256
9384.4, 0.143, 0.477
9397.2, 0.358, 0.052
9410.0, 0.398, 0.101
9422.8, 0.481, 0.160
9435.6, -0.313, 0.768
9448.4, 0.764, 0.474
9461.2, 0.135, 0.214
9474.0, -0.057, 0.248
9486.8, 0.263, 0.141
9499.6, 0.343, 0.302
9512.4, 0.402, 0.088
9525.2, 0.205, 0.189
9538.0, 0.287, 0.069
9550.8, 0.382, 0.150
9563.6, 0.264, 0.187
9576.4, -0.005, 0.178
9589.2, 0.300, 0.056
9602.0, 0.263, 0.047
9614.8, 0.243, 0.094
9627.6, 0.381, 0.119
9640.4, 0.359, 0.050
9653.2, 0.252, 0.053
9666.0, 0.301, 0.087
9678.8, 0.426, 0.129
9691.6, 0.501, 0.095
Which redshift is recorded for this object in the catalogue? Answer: 0.704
